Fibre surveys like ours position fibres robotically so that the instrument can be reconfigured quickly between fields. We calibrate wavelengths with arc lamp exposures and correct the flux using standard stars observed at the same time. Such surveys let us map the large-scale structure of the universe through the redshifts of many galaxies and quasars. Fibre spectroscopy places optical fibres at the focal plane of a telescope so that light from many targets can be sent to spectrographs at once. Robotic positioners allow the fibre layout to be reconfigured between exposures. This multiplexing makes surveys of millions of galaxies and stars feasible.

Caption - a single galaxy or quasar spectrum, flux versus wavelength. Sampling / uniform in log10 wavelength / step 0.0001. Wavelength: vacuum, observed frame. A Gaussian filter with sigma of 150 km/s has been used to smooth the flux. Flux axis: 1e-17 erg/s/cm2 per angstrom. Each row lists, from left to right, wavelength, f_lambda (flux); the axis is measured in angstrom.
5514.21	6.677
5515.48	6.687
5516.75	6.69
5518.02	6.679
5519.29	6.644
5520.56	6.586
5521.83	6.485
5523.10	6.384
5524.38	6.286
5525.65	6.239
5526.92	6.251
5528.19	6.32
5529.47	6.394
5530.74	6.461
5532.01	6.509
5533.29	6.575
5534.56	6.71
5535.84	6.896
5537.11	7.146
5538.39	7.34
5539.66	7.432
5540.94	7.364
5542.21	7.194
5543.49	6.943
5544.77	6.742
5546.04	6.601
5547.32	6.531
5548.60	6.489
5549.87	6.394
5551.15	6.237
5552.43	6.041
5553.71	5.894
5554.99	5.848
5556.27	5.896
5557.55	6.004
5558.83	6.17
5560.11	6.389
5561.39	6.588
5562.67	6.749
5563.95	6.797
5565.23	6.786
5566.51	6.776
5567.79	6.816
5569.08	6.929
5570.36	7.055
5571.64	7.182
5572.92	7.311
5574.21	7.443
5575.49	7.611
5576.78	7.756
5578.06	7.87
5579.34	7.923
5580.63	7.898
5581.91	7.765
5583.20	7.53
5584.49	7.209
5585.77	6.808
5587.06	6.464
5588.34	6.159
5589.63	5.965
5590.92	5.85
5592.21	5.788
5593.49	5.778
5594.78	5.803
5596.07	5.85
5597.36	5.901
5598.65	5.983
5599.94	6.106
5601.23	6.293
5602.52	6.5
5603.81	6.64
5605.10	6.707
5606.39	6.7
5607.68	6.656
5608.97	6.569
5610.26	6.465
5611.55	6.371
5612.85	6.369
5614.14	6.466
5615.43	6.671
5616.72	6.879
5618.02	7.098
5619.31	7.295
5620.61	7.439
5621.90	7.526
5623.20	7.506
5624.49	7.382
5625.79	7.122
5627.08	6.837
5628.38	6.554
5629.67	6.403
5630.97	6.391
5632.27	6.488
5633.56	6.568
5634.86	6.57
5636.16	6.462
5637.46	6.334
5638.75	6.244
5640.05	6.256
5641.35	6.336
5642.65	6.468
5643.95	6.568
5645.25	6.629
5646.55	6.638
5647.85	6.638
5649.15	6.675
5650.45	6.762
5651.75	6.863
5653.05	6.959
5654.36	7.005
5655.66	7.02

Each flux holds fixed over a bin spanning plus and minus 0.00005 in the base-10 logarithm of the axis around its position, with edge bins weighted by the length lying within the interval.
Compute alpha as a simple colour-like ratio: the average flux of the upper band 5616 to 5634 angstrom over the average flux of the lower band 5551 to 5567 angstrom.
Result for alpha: 1.10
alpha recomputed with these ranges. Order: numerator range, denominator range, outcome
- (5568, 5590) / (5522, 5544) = 1.08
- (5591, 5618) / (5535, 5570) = 0.95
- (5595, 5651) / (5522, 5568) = 1.01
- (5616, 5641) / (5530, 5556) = 1.02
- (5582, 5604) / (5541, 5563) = 0.98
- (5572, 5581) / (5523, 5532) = 1.21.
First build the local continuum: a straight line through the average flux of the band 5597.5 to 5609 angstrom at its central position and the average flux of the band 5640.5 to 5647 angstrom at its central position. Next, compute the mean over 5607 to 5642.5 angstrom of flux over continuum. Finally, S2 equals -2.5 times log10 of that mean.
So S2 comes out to -0.04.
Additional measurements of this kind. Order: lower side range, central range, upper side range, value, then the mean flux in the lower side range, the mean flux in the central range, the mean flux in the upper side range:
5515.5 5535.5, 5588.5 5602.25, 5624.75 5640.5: 0.10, 6.49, 5.95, 6.54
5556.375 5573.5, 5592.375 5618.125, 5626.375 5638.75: 0.04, 6.71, 6.37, 6.51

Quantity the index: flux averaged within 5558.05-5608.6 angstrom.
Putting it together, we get 6.73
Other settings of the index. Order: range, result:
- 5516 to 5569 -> 6.57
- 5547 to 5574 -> 6.53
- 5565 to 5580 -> 7.3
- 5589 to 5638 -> 6.53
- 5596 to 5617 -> 6.43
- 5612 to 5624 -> 7.02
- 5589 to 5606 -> 6.1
